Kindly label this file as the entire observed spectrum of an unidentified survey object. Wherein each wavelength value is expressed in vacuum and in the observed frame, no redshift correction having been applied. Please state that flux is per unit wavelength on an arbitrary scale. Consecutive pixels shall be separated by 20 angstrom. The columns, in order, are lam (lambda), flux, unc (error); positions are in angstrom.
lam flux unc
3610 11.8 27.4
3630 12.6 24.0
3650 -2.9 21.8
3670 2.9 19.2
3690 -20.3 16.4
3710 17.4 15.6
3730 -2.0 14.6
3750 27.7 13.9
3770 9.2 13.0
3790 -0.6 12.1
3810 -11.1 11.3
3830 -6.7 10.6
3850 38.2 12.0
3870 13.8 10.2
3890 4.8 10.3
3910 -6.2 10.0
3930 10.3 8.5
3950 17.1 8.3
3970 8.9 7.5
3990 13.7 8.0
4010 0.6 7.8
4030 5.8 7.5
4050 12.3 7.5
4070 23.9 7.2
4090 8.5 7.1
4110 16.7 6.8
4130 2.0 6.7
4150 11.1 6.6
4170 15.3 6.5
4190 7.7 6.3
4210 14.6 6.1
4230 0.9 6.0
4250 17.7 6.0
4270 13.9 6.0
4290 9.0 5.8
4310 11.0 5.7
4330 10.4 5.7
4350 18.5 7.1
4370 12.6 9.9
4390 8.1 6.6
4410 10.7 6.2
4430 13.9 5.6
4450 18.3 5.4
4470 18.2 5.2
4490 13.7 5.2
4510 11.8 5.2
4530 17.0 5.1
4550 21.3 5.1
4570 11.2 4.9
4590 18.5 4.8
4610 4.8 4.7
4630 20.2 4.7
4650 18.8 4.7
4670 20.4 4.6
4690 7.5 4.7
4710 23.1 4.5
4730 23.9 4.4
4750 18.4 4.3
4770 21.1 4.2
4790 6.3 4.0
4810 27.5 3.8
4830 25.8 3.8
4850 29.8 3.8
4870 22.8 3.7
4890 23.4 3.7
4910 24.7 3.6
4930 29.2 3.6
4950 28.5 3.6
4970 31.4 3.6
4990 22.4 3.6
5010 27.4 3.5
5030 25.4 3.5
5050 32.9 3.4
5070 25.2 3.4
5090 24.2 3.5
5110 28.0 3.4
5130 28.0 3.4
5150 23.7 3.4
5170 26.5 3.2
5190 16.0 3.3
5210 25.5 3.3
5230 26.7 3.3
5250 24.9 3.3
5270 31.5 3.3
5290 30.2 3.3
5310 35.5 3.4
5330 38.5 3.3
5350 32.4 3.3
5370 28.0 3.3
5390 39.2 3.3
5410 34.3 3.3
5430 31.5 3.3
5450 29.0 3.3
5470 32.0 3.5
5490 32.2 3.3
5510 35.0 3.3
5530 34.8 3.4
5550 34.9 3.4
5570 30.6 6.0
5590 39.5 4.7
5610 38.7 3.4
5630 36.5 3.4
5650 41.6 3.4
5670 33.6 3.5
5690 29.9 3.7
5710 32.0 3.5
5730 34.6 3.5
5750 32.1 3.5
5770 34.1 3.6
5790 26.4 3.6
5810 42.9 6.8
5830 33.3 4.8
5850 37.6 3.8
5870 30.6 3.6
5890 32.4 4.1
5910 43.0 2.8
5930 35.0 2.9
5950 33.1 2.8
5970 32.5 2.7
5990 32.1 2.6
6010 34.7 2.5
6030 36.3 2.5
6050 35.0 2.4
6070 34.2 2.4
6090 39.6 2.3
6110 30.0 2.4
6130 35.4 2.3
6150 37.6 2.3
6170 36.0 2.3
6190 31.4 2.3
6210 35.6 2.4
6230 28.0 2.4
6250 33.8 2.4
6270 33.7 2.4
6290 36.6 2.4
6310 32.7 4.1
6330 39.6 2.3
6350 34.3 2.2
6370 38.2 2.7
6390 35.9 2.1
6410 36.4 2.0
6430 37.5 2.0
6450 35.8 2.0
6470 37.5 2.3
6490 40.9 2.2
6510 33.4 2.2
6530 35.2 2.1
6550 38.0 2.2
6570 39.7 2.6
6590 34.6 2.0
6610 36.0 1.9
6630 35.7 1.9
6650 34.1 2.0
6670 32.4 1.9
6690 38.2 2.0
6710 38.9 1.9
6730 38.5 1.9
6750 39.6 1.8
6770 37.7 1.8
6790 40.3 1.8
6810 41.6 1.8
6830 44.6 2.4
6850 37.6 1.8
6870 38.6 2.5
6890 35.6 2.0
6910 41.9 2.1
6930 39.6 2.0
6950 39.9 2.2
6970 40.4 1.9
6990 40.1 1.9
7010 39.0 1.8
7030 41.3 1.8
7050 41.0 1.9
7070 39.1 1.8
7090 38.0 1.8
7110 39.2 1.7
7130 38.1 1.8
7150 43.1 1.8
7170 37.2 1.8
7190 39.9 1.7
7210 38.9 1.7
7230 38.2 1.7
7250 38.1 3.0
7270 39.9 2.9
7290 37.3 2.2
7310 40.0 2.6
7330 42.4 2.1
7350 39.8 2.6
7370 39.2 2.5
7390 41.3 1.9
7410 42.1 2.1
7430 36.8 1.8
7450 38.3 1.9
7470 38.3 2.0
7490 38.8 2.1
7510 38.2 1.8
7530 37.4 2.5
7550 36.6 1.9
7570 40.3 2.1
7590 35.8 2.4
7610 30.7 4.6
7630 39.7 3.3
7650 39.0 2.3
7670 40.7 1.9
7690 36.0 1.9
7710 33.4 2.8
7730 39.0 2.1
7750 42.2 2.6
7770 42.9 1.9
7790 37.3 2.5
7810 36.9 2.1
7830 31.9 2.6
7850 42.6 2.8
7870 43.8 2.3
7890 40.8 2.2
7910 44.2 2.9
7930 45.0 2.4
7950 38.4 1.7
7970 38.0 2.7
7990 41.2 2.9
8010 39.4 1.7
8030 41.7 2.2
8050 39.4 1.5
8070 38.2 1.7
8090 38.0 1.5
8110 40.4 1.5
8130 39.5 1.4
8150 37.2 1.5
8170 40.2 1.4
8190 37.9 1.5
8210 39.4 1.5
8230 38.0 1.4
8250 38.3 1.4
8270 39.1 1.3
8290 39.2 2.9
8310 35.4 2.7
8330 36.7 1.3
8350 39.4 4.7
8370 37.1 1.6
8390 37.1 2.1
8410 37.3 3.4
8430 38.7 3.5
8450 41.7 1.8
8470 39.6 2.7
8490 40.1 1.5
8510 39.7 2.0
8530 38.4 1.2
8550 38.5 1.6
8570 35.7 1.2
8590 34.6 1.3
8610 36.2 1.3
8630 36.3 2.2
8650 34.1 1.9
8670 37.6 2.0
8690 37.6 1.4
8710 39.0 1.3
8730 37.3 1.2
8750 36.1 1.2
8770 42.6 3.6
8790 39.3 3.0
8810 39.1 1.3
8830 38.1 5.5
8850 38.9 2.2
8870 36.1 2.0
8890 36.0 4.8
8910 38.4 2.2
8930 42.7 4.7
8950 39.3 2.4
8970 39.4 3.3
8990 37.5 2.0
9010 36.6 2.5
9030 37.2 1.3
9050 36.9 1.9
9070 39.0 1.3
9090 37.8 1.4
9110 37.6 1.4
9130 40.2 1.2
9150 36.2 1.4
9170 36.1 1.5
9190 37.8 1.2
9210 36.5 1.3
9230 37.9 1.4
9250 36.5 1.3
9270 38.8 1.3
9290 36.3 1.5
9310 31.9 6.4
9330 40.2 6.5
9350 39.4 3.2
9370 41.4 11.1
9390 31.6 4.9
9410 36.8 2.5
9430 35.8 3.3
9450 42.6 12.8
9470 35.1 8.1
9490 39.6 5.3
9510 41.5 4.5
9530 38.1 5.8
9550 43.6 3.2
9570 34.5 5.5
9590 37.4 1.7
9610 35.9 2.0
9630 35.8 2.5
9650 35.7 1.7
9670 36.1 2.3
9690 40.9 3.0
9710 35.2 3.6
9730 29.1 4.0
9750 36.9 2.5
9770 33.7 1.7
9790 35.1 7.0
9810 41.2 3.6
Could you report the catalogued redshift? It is 0.21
